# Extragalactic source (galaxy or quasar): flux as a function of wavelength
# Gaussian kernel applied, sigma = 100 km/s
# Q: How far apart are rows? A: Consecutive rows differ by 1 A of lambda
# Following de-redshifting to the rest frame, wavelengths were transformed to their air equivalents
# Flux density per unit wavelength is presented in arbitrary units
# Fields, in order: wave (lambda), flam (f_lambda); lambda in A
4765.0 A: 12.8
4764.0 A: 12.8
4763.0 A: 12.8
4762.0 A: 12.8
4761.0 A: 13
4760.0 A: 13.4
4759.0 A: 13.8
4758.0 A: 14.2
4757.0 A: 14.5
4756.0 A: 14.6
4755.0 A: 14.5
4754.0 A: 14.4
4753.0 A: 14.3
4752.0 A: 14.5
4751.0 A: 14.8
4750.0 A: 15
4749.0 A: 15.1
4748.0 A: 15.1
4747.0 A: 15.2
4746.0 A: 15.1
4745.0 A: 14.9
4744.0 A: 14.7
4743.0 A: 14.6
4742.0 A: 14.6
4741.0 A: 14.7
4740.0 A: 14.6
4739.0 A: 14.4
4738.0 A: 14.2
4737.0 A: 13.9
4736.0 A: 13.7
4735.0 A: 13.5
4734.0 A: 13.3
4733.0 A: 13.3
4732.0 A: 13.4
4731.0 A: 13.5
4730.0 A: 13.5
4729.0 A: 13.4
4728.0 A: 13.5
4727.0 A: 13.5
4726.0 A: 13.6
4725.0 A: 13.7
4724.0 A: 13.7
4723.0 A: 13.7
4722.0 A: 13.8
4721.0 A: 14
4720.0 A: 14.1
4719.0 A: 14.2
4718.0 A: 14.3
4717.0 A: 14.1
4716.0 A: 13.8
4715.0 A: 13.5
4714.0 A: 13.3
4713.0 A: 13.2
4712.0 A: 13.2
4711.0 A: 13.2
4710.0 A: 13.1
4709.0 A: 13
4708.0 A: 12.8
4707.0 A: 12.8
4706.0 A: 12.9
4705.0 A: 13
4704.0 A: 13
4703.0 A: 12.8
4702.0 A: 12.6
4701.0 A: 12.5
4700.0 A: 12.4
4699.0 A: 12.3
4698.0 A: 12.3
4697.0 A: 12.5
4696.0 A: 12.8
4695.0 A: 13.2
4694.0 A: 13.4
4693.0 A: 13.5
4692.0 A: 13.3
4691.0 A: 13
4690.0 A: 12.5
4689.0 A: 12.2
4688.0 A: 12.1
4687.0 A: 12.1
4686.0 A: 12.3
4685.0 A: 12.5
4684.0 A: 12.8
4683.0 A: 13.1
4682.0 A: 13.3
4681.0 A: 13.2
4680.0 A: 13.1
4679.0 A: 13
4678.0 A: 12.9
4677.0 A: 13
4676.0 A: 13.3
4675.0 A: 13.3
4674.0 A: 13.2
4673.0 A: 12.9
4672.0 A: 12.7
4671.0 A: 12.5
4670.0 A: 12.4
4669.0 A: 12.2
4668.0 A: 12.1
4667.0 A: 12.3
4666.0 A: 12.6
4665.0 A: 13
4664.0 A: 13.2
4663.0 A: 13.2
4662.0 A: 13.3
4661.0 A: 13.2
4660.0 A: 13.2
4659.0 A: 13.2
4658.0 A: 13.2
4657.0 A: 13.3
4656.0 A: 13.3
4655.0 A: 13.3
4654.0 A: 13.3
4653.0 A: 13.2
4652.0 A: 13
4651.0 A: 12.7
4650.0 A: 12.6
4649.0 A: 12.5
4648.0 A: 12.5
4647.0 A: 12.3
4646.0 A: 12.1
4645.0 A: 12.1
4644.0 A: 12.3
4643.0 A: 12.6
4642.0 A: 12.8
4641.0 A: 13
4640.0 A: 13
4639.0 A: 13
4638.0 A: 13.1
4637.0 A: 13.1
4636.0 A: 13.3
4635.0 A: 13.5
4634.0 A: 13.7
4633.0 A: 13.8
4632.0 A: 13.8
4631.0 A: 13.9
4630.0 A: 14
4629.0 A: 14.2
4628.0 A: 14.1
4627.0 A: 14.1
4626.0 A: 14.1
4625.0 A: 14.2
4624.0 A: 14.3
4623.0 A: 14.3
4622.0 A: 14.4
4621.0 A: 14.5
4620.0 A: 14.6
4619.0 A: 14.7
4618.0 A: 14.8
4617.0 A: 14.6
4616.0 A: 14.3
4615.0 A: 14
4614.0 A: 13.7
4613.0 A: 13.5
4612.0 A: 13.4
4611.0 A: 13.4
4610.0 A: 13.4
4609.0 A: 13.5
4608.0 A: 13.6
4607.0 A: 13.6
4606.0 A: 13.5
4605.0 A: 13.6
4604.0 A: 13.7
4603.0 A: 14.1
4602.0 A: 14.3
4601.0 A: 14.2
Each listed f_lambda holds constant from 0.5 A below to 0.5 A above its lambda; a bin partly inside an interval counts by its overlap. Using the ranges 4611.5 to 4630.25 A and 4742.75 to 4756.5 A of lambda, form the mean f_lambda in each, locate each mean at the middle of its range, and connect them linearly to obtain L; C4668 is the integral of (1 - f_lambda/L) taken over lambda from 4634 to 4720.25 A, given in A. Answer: 9.0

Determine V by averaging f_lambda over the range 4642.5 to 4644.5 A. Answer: 12.4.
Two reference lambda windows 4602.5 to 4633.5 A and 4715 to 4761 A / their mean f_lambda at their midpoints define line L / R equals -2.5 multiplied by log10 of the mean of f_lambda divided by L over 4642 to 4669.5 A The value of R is 0.10 mag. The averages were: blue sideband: 14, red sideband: 14.1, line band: 12.8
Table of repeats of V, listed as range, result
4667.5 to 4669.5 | 12.1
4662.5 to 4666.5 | 13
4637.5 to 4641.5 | 13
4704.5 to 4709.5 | 12.9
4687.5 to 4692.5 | 12.6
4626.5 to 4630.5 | 14.1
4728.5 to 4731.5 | 13.5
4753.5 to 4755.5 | 14.4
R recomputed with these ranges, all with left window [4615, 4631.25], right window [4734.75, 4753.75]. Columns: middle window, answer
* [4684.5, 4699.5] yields 0.14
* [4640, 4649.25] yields 0.15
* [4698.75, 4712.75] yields 0.13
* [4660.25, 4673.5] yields 0.13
